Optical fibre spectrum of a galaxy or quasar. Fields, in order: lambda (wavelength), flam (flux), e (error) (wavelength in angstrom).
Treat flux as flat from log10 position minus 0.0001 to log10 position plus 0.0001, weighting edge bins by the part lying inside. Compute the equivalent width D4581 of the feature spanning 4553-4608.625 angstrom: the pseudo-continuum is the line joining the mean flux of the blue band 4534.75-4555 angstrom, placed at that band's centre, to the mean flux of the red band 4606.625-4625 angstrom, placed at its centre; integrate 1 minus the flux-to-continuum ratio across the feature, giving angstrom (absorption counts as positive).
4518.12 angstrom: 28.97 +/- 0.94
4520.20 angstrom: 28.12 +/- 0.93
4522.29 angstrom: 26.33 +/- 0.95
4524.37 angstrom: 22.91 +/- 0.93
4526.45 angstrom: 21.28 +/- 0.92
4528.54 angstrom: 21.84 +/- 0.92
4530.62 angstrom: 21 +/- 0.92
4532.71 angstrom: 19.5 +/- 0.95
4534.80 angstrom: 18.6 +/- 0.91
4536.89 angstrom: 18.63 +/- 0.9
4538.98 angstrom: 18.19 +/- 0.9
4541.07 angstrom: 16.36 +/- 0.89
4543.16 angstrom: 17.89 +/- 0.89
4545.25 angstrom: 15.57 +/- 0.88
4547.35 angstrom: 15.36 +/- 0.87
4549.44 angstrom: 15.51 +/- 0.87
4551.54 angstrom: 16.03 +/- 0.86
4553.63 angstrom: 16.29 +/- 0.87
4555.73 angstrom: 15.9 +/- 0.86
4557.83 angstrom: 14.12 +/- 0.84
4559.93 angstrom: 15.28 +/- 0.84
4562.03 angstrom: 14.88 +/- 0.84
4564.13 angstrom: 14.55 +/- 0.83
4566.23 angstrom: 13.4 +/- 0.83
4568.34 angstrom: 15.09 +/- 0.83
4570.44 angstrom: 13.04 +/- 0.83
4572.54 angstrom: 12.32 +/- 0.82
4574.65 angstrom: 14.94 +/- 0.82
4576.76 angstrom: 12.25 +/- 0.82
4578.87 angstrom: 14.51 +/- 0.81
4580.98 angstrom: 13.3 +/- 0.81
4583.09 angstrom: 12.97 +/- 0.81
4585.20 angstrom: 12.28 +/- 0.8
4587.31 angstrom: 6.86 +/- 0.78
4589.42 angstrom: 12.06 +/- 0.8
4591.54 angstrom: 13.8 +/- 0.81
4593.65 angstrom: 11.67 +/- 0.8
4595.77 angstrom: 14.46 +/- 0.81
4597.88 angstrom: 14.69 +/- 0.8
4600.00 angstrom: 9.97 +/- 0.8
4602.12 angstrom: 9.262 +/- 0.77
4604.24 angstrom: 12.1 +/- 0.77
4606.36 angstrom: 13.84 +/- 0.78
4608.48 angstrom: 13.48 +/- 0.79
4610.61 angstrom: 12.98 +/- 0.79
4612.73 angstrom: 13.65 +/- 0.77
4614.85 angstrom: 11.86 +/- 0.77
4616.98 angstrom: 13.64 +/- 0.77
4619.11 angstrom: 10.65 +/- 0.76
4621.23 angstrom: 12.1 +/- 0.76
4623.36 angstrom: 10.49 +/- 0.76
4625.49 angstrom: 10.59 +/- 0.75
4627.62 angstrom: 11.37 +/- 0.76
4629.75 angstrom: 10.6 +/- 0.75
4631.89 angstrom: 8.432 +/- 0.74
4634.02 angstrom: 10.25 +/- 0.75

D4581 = 5.10 angstrom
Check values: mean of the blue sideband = 16.7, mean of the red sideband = 12.4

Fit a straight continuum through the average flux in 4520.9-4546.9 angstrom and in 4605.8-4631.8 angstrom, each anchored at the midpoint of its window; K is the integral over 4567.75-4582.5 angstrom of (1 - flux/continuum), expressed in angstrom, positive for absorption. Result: 2.2 angstrom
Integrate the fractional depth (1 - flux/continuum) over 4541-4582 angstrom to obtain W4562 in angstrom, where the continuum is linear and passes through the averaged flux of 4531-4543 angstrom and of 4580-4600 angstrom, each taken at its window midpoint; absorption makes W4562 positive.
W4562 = 2.02 angstrom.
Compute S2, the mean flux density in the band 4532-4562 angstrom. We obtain 16.6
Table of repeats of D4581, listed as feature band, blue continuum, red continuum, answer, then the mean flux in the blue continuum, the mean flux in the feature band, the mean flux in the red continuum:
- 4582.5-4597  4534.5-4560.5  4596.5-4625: 1.66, 16.4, 12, 12.2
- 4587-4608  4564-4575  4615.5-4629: 0.73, 13.8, 12.1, 11.5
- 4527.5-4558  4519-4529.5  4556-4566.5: 2.99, 24.2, 17.5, 14.6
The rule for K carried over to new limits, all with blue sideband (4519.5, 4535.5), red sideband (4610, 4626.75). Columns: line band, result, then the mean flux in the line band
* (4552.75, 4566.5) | 2.7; 15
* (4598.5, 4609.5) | 1.4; 11.8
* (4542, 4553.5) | 2.3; 16.1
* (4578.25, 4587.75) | 2.3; 12.2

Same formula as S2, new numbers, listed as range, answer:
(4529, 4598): 14.9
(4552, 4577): 14.4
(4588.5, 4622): 12.5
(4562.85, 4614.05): 12.8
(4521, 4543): 20.4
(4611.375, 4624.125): 12.1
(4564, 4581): 13.7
